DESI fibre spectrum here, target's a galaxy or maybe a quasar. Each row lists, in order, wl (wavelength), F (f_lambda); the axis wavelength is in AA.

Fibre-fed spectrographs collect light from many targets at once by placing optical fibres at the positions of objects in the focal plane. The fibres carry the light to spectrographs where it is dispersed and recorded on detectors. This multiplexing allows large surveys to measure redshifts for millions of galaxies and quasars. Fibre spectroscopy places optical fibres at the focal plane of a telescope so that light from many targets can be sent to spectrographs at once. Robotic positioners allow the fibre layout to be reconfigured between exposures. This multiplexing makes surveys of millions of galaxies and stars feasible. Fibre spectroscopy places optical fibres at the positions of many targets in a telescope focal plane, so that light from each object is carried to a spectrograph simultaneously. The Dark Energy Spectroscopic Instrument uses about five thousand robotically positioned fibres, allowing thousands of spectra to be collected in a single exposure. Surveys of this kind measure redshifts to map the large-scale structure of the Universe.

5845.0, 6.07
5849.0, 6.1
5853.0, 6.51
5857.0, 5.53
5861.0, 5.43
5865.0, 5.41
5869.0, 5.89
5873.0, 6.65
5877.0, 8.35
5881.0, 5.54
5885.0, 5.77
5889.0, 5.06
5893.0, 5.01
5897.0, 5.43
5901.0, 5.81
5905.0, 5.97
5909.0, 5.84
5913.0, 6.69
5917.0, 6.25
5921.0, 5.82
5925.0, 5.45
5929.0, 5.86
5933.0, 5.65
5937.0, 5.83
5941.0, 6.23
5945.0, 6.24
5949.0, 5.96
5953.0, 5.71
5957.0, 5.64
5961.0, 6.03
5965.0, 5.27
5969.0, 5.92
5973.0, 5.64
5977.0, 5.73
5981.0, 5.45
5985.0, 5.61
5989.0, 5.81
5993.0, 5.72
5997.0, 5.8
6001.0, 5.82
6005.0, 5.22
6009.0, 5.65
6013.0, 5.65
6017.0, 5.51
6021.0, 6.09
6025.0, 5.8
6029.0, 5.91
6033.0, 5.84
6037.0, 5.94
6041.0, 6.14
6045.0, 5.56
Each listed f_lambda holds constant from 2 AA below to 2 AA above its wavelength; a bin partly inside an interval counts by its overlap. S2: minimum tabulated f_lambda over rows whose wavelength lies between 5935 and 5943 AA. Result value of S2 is 5.83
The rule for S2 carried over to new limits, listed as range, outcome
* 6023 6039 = 5.8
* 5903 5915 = 5.84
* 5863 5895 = 5.01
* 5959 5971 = 5.27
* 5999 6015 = 5.22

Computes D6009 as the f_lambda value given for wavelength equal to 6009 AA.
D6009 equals 5.65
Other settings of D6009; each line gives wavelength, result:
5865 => 5.41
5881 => 5.54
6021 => 6.09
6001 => 5.82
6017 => 5.51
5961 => 6.03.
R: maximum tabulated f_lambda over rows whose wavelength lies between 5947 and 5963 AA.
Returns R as 6.03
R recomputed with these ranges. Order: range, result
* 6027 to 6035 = 5.91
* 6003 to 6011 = 5.65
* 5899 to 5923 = 6.69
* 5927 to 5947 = 6.24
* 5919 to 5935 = 5.86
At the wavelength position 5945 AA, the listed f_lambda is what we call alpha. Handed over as 6.24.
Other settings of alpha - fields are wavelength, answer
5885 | 5.77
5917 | 6.25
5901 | 5.81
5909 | 5.84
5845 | 6.07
